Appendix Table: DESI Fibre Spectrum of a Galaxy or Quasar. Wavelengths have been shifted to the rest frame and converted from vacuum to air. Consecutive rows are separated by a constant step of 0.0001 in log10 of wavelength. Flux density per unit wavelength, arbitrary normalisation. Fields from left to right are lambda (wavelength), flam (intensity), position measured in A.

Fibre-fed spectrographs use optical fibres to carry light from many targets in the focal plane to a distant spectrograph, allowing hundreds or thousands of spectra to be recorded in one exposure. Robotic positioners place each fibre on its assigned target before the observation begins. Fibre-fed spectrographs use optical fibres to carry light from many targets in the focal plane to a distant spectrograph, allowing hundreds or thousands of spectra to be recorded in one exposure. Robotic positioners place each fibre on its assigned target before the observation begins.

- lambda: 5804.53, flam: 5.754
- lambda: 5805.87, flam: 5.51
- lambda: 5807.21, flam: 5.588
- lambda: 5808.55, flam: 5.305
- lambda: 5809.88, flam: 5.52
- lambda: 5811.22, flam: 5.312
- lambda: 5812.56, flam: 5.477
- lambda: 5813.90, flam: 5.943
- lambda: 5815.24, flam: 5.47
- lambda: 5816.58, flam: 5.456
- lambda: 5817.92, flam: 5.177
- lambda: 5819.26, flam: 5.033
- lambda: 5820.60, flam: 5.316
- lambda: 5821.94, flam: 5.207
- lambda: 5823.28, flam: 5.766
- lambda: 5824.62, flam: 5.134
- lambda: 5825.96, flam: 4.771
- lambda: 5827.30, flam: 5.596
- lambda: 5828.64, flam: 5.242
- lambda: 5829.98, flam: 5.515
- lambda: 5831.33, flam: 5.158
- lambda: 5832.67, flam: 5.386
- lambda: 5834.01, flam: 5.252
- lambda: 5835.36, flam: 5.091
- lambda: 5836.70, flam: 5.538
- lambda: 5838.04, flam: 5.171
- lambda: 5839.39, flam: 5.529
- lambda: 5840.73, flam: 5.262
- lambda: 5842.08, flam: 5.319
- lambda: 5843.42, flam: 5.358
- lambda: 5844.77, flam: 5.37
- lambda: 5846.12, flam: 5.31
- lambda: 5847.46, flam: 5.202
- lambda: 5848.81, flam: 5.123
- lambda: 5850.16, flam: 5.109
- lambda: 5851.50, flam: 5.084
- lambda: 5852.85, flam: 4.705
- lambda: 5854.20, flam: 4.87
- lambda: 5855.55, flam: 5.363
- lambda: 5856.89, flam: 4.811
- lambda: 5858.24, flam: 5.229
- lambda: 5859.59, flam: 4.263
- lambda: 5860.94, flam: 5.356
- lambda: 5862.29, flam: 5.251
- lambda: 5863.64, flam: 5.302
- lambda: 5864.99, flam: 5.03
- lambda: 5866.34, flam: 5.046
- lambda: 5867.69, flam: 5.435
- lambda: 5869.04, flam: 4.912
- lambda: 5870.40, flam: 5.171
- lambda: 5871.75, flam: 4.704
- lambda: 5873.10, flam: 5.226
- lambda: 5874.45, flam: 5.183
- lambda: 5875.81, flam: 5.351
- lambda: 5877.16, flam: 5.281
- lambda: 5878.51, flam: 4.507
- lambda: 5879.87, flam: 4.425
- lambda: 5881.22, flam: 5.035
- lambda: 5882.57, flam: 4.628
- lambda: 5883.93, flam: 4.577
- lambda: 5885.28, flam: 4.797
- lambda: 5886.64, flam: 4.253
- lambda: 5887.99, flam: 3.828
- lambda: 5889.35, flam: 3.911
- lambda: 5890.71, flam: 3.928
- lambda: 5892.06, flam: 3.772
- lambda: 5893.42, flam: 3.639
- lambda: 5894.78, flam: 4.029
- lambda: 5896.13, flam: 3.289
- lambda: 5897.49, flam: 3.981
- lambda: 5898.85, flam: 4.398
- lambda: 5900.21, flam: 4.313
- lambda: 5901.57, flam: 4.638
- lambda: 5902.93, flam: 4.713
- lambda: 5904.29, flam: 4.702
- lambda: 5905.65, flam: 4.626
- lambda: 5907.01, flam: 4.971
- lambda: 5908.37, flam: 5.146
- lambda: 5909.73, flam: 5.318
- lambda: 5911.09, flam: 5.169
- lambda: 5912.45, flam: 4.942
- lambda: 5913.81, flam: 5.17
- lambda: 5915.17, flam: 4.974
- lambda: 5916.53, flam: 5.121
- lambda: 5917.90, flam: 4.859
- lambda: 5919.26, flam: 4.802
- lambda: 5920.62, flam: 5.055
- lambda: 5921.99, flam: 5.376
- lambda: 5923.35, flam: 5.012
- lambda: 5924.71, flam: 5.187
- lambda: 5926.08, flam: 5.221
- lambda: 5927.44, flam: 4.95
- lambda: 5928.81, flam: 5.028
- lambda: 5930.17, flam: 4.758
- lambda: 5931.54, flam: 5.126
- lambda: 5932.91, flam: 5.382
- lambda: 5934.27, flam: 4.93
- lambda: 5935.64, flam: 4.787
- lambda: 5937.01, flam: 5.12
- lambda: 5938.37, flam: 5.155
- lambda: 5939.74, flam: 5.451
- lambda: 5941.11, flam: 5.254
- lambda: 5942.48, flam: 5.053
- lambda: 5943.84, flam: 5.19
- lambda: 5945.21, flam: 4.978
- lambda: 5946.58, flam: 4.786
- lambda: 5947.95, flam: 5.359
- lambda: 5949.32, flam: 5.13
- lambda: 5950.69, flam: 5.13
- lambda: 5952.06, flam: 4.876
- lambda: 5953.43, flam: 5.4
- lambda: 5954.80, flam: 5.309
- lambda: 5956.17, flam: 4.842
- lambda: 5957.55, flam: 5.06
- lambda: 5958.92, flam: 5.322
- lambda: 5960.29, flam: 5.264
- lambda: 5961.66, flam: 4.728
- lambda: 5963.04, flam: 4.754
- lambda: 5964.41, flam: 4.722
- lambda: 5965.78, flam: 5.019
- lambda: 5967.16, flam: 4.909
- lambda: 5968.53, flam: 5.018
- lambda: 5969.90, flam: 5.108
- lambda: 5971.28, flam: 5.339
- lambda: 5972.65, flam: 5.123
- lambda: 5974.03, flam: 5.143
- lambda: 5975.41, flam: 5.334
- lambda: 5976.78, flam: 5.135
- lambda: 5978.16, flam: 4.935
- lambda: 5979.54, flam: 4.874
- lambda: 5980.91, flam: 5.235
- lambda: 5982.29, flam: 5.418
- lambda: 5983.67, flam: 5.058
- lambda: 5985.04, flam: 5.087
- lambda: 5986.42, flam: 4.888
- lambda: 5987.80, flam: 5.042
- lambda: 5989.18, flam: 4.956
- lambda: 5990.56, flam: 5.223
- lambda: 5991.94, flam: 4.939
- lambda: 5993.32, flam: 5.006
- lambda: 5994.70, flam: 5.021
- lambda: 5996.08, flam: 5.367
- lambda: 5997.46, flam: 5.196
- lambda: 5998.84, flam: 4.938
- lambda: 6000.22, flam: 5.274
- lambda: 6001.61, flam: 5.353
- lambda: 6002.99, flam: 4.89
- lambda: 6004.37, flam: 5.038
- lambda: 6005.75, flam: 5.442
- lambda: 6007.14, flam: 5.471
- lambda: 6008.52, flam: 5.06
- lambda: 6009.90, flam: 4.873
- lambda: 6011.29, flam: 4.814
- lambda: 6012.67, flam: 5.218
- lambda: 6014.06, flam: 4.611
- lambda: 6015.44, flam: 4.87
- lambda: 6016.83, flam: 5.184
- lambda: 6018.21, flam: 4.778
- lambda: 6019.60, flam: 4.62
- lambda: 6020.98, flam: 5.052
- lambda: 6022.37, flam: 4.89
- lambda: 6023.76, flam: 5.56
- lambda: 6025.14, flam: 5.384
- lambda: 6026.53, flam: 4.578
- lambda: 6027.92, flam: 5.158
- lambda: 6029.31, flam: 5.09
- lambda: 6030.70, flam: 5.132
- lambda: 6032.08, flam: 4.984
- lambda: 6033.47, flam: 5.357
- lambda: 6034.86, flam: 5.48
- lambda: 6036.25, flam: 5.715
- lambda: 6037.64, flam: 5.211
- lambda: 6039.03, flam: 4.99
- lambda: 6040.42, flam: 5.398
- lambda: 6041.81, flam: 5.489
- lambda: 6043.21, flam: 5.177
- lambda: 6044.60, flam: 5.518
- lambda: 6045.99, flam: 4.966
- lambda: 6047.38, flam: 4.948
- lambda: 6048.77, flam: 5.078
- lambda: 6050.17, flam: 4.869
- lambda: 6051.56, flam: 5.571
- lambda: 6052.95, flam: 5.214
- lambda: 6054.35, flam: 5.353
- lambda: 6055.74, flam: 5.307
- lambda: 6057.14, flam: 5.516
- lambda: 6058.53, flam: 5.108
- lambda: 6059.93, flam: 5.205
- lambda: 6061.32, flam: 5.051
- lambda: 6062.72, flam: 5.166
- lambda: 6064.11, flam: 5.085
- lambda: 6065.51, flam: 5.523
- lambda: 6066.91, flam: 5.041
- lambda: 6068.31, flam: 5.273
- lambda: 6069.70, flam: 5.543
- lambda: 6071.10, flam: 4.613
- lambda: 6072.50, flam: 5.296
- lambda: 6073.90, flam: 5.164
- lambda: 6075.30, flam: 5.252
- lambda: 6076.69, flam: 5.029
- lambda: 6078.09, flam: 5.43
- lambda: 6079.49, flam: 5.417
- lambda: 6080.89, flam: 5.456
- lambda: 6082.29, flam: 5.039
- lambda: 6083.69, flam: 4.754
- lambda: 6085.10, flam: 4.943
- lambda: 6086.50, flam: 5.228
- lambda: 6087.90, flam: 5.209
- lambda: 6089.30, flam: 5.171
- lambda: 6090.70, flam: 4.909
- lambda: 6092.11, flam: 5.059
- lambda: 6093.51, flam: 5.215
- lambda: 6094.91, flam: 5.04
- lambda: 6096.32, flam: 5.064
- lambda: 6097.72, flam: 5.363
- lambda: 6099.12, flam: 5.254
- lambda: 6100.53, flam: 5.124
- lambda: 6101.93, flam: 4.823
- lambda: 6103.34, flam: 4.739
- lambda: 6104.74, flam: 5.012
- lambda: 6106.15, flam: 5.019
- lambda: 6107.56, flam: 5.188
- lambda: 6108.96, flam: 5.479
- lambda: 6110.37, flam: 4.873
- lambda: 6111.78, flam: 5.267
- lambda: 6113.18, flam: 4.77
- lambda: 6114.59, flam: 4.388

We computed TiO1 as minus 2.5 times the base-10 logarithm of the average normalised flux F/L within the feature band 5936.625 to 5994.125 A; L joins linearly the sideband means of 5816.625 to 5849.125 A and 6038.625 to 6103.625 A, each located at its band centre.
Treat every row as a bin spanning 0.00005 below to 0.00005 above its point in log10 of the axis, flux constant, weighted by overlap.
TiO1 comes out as 0.03 mag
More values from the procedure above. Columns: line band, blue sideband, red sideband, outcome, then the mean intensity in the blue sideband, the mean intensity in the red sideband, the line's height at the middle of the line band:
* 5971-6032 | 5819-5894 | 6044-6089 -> 0.01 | 4.99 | 5.19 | 5.13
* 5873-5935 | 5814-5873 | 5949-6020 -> 0.09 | 5.2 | 5.07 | 5.14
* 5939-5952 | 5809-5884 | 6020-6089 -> 0.01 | 5.18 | 5.2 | 5.19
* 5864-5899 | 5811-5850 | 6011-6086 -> 0.16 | 5.32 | 5.16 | 5.29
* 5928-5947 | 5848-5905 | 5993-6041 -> -0.04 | 4.69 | 5.12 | 4.88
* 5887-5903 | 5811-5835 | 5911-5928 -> 0.27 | 5.34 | 5.06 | 5.13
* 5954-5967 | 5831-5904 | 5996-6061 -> 0.00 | 4.84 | 5.15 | 5.02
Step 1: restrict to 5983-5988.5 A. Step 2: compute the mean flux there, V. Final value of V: 5.02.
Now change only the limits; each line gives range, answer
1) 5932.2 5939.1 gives 5.08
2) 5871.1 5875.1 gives 5.04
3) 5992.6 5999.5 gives 5.11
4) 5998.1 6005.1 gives 5.1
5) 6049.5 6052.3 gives 5.24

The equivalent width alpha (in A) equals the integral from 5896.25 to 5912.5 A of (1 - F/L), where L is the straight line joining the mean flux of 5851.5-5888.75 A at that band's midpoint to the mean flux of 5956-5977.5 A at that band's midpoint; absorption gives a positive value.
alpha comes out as 0.9 A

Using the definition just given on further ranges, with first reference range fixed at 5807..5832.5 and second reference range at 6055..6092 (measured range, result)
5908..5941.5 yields 1.3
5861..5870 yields 0.3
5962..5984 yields 0.8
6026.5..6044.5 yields -0.1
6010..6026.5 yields 0.8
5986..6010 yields 0.5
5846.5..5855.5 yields 0.5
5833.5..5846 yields 0.1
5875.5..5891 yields 2.3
